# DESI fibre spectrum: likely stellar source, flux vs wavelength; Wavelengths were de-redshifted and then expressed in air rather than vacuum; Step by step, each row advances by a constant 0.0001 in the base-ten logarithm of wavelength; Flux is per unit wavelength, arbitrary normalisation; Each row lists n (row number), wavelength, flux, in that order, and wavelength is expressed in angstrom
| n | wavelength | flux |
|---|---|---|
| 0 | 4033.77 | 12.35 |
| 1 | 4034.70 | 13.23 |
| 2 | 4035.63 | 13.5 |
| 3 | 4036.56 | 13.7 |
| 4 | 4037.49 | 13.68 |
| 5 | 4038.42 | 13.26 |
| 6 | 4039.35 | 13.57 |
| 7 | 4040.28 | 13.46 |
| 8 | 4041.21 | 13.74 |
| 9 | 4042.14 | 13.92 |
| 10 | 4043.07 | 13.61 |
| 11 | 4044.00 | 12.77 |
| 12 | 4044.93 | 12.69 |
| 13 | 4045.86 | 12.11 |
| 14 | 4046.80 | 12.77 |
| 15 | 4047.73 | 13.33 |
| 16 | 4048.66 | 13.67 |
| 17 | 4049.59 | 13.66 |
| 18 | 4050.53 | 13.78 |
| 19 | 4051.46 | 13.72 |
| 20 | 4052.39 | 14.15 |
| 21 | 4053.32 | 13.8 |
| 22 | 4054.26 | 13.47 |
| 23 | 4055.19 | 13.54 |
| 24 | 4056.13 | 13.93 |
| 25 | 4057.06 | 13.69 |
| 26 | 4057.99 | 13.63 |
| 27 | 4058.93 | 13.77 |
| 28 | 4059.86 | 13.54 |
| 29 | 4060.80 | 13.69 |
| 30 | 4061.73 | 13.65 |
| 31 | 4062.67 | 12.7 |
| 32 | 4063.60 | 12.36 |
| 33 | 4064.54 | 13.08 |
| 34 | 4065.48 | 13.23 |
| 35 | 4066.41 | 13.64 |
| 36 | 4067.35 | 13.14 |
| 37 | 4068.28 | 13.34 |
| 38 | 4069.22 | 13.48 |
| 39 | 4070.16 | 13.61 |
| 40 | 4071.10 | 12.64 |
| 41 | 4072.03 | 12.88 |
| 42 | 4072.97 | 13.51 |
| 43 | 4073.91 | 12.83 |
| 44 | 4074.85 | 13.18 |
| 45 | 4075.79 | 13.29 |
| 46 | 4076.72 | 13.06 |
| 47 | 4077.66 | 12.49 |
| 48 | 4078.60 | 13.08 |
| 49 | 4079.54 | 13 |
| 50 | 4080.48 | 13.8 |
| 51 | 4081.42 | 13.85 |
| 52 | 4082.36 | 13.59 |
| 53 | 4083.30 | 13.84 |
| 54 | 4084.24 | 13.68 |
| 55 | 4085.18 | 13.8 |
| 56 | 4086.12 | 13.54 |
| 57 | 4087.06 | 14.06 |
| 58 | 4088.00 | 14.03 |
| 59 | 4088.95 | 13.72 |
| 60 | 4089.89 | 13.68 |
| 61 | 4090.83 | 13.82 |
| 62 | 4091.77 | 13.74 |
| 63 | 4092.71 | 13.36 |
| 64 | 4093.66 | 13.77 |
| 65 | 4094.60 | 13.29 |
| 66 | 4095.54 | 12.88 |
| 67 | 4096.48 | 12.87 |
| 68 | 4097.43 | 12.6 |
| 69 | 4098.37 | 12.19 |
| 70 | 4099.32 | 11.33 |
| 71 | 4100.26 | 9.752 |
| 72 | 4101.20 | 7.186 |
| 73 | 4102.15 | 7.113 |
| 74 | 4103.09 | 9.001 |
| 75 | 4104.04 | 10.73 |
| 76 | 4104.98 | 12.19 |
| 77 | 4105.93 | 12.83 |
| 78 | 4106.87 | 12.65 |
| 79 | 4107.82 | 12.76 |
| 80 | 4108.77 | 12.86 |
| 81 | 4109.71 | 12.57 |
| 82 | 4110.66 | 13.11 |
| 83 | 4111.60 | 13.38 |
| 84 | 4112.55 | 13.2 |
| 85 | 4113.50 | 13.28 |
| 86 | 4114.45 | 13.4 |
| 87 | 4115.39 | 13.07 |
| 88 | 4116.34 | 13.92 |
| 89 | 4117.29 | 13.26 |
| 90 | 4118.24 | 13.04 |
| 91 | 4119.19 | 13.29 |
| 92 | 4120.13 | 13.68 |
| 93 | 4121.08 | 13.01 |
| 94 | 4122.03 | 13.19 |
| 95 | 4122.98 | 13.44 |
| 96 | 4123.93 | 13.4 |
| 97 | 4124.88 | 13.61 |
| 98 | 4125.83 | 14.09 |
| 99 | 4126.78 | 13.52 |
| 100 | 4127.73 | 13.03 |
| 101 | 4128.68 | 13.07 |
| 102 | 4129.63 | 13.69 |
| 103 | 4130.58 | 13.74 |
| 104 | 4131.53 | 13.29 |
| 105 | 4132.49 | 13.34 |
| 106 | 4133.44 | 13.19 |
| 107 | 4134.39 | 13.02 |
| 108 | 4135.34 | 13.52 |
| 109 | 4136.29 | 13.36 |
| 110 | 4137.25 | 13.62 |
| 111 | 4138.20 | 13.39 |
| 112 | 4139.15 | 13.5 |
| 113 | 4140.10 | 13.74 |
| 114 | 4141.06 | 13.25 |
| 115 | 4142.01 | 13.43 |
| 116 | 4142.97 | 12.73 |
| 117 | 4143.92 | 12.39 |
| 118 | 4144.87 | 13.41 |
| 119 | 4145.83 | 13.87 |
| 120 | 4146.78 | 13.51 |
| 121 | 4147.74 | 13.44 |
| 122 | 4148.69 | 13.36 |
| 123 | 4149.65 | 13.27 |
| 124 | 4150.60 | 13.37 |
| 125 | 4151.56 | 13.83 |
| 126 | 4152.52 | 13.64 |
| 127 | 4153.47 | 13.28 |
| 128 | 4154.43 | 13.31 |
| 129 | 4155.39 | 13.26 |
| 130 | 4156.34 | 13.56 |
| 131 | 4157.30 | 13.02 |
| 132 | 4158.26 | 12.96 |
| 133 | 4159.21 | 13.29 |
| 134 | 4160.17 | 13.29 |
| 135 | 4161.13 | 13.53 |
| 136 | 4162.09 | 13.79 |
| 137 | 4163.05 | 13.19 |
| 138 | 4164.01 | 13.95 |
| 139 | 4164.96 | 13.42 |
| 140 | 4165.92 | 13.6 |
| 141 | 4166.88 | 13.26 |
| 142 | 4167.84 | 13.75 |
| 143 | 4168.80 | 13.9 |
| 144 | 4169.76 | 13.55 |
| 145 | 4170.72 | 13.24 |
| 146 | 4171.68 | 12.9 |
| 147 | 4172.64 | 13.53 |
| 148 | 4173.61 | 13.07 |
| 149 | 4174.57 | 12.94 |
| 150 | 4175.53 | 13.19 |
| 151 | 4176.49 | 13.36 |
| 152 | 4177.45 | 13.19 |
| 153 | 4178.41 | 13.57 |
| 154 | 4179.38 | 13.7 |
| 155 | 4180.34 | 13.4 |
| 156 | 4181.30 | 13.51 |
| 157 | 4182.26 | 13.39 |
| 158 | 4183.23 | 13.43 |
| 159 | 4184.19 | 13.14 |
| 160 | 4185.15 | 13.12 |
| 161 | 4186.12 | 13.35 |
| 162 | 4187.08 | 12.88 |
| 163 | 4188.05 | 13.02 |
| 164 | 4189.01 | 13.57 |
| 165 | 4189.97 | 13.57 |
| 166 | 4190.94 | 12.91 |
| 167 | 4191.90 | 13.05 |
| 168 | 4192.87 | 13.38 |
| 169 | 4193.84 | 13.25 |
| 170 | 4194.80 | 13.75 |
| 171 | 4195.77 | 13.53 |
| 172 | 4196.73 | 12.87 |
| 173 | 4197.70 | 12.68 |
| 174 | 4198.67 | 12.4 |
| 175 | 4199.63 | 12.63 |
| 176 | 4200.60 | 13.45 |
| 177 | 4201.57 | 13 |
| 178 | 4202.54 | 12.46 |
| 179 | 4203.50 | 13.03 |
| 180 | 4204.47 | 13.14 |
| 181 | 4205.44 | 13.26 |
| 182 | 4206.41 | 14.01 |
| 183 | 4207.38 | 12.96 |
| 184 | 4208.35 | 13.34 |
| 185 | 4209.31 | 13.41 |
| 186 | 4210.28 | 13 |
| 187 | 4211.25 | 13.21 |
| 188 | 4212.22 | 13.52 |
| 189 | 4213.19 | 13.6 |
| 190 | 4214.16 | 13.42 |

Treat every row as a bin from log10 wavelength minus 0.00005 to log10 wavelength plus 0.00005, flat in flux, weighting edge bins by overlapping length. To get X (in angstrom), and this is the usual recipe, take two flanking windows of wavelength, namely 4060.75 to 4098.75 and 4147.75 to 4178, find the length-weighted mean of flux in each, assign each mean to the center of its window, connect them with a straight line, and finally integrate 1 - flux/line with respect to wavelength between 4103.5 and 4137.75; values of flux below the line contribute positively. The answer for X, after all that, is 0.5 angstrom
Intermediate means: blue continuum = 13.3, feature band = 13.2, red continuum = 13.4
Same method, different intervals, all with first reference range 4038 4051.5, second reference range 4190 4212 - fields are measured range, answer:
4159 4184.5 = -0.47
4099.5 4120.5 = 1.84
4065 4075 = 0.05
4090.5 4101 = 0.58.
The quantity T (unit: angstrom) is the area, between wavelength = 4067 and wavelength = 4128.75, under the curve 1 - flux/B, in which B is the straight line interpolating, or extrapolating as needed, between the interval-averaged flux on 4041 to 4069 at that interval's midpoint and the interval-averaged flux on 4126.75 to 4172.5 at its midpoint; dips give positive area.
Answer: 2.3 angstrom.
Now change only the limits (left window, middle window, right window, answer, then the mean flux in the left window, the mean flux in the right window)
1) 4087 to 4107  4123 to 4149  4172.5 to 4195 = -1.58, 12.1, 13.3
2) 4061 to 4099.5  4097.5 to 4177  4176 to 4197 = 1.78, 13.3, 13.3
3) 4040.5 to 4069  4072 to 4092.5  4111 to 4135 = -0.15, 13.4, 13.4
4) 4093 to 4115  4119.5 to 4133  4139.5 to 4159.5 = -0.85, 12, 13.3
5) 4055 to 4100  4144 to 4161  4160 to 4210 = -0.11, 13.3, 13.3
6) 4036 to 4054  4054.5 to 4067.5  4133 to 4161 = 0.02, 13.4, 13.3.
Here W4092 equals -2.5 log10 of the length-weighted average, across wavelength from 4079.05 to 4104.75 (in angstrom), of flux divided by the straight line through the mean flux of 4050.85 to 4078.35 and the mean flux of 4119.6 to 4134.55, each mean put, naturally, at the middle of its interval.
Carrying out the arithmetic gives 0.07 mag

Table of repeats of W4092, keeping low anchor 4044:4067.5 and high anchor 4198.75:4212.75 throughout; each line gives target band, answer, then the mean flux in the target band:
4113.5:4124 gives 0.00 mag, 13.3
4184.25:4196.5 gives -0.01 mag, 13.3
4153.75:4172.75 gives -0.02 mag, 13.4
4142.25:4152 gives -0.01 mag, 13.3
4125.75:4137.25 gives -0.01 mag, 13.4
